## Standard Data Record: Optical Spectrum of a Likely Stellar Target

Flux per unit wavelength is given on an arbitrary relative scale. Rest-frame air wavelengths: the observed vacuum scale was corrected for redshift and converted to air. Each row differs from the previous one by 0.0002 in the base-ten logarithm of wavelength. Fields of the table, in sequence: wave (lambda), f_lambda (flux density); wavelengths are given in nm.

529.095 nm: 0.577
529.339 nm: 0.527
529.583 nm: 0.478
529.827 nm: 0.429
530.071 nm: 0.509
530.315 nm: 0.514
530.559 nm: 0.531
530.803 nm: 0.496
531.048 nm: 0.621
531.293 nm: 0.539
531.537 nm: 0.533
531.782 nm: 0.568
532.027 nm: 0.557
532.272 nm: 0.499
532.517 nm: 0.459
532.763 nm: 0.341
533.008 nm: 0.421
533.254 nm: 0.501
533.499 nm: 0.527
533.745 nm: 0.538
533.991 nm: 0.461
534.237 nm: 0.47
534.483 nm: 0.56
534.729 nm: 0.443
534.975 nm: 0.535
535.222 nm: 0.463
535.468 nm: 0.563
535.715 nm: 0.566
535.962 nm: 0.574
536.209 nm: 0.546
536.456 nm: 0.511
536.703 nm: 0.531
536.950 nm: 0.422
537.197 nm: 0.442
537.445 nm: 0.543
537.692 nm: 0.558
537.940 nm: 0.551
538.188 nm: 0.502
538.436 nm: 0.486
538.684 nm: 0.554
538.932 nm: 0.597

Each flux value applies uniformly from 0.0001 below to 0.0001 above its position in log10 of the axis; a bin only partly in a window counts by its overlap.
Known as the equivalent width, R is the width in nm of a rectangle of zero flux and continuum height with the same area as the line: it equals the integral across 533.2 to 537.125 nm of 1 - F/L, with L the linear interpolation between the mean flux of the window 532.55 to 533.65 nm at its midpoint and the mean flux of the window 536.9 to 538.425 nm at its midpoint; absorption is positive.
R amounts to -0.31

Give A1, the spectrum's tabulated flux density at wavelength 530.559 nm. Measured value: 0.531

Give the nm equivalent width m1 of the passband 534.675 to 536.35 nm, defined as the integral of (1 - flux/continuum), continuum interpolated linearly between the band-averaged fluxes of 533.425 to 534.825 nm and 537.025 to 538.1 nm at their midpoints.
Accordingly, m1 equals -0.076 nm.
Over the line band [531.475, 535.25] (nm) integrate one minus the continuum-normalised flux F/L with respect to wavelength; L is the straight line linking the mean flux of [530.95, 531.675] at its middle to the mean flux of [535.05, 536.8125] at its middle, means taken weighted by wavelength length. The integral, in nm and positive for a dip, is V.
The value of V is 0.40 nm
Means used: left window 0.563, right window 0.536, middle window 0.492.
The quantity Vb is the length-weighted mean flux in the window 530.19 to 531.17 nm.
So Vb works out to 0.541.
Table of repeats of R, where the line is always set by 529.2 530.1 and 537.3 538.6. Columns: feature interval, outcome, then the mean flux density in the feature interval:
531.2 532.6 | -0.088 nm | 0.528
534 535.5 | 0.035 nm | 0.499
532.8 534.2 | 0.070 nm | 0.479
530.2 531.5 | -0.129 nm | 0.54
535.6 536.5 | -0.061 nm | 0.552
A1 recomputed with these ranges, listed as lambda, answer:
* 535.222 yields 0.463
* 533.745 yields 0.538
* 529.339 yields 0.527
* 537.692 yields 0.558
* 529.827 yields 0.429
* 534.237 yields 0.47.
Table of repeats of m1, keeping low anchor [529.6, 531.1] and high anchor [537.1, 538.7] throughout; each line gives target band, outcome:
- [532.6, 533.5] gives 0.13 nm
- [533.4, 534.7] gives 0.02 nm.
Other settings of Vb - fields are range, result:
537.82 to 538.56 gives 0.513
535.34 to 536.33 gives 0.562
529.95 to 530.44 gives 0.512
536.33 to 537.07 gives 0.489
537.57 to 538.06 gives 0.554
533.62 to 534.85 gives 0.494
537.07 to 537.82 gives 0.514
